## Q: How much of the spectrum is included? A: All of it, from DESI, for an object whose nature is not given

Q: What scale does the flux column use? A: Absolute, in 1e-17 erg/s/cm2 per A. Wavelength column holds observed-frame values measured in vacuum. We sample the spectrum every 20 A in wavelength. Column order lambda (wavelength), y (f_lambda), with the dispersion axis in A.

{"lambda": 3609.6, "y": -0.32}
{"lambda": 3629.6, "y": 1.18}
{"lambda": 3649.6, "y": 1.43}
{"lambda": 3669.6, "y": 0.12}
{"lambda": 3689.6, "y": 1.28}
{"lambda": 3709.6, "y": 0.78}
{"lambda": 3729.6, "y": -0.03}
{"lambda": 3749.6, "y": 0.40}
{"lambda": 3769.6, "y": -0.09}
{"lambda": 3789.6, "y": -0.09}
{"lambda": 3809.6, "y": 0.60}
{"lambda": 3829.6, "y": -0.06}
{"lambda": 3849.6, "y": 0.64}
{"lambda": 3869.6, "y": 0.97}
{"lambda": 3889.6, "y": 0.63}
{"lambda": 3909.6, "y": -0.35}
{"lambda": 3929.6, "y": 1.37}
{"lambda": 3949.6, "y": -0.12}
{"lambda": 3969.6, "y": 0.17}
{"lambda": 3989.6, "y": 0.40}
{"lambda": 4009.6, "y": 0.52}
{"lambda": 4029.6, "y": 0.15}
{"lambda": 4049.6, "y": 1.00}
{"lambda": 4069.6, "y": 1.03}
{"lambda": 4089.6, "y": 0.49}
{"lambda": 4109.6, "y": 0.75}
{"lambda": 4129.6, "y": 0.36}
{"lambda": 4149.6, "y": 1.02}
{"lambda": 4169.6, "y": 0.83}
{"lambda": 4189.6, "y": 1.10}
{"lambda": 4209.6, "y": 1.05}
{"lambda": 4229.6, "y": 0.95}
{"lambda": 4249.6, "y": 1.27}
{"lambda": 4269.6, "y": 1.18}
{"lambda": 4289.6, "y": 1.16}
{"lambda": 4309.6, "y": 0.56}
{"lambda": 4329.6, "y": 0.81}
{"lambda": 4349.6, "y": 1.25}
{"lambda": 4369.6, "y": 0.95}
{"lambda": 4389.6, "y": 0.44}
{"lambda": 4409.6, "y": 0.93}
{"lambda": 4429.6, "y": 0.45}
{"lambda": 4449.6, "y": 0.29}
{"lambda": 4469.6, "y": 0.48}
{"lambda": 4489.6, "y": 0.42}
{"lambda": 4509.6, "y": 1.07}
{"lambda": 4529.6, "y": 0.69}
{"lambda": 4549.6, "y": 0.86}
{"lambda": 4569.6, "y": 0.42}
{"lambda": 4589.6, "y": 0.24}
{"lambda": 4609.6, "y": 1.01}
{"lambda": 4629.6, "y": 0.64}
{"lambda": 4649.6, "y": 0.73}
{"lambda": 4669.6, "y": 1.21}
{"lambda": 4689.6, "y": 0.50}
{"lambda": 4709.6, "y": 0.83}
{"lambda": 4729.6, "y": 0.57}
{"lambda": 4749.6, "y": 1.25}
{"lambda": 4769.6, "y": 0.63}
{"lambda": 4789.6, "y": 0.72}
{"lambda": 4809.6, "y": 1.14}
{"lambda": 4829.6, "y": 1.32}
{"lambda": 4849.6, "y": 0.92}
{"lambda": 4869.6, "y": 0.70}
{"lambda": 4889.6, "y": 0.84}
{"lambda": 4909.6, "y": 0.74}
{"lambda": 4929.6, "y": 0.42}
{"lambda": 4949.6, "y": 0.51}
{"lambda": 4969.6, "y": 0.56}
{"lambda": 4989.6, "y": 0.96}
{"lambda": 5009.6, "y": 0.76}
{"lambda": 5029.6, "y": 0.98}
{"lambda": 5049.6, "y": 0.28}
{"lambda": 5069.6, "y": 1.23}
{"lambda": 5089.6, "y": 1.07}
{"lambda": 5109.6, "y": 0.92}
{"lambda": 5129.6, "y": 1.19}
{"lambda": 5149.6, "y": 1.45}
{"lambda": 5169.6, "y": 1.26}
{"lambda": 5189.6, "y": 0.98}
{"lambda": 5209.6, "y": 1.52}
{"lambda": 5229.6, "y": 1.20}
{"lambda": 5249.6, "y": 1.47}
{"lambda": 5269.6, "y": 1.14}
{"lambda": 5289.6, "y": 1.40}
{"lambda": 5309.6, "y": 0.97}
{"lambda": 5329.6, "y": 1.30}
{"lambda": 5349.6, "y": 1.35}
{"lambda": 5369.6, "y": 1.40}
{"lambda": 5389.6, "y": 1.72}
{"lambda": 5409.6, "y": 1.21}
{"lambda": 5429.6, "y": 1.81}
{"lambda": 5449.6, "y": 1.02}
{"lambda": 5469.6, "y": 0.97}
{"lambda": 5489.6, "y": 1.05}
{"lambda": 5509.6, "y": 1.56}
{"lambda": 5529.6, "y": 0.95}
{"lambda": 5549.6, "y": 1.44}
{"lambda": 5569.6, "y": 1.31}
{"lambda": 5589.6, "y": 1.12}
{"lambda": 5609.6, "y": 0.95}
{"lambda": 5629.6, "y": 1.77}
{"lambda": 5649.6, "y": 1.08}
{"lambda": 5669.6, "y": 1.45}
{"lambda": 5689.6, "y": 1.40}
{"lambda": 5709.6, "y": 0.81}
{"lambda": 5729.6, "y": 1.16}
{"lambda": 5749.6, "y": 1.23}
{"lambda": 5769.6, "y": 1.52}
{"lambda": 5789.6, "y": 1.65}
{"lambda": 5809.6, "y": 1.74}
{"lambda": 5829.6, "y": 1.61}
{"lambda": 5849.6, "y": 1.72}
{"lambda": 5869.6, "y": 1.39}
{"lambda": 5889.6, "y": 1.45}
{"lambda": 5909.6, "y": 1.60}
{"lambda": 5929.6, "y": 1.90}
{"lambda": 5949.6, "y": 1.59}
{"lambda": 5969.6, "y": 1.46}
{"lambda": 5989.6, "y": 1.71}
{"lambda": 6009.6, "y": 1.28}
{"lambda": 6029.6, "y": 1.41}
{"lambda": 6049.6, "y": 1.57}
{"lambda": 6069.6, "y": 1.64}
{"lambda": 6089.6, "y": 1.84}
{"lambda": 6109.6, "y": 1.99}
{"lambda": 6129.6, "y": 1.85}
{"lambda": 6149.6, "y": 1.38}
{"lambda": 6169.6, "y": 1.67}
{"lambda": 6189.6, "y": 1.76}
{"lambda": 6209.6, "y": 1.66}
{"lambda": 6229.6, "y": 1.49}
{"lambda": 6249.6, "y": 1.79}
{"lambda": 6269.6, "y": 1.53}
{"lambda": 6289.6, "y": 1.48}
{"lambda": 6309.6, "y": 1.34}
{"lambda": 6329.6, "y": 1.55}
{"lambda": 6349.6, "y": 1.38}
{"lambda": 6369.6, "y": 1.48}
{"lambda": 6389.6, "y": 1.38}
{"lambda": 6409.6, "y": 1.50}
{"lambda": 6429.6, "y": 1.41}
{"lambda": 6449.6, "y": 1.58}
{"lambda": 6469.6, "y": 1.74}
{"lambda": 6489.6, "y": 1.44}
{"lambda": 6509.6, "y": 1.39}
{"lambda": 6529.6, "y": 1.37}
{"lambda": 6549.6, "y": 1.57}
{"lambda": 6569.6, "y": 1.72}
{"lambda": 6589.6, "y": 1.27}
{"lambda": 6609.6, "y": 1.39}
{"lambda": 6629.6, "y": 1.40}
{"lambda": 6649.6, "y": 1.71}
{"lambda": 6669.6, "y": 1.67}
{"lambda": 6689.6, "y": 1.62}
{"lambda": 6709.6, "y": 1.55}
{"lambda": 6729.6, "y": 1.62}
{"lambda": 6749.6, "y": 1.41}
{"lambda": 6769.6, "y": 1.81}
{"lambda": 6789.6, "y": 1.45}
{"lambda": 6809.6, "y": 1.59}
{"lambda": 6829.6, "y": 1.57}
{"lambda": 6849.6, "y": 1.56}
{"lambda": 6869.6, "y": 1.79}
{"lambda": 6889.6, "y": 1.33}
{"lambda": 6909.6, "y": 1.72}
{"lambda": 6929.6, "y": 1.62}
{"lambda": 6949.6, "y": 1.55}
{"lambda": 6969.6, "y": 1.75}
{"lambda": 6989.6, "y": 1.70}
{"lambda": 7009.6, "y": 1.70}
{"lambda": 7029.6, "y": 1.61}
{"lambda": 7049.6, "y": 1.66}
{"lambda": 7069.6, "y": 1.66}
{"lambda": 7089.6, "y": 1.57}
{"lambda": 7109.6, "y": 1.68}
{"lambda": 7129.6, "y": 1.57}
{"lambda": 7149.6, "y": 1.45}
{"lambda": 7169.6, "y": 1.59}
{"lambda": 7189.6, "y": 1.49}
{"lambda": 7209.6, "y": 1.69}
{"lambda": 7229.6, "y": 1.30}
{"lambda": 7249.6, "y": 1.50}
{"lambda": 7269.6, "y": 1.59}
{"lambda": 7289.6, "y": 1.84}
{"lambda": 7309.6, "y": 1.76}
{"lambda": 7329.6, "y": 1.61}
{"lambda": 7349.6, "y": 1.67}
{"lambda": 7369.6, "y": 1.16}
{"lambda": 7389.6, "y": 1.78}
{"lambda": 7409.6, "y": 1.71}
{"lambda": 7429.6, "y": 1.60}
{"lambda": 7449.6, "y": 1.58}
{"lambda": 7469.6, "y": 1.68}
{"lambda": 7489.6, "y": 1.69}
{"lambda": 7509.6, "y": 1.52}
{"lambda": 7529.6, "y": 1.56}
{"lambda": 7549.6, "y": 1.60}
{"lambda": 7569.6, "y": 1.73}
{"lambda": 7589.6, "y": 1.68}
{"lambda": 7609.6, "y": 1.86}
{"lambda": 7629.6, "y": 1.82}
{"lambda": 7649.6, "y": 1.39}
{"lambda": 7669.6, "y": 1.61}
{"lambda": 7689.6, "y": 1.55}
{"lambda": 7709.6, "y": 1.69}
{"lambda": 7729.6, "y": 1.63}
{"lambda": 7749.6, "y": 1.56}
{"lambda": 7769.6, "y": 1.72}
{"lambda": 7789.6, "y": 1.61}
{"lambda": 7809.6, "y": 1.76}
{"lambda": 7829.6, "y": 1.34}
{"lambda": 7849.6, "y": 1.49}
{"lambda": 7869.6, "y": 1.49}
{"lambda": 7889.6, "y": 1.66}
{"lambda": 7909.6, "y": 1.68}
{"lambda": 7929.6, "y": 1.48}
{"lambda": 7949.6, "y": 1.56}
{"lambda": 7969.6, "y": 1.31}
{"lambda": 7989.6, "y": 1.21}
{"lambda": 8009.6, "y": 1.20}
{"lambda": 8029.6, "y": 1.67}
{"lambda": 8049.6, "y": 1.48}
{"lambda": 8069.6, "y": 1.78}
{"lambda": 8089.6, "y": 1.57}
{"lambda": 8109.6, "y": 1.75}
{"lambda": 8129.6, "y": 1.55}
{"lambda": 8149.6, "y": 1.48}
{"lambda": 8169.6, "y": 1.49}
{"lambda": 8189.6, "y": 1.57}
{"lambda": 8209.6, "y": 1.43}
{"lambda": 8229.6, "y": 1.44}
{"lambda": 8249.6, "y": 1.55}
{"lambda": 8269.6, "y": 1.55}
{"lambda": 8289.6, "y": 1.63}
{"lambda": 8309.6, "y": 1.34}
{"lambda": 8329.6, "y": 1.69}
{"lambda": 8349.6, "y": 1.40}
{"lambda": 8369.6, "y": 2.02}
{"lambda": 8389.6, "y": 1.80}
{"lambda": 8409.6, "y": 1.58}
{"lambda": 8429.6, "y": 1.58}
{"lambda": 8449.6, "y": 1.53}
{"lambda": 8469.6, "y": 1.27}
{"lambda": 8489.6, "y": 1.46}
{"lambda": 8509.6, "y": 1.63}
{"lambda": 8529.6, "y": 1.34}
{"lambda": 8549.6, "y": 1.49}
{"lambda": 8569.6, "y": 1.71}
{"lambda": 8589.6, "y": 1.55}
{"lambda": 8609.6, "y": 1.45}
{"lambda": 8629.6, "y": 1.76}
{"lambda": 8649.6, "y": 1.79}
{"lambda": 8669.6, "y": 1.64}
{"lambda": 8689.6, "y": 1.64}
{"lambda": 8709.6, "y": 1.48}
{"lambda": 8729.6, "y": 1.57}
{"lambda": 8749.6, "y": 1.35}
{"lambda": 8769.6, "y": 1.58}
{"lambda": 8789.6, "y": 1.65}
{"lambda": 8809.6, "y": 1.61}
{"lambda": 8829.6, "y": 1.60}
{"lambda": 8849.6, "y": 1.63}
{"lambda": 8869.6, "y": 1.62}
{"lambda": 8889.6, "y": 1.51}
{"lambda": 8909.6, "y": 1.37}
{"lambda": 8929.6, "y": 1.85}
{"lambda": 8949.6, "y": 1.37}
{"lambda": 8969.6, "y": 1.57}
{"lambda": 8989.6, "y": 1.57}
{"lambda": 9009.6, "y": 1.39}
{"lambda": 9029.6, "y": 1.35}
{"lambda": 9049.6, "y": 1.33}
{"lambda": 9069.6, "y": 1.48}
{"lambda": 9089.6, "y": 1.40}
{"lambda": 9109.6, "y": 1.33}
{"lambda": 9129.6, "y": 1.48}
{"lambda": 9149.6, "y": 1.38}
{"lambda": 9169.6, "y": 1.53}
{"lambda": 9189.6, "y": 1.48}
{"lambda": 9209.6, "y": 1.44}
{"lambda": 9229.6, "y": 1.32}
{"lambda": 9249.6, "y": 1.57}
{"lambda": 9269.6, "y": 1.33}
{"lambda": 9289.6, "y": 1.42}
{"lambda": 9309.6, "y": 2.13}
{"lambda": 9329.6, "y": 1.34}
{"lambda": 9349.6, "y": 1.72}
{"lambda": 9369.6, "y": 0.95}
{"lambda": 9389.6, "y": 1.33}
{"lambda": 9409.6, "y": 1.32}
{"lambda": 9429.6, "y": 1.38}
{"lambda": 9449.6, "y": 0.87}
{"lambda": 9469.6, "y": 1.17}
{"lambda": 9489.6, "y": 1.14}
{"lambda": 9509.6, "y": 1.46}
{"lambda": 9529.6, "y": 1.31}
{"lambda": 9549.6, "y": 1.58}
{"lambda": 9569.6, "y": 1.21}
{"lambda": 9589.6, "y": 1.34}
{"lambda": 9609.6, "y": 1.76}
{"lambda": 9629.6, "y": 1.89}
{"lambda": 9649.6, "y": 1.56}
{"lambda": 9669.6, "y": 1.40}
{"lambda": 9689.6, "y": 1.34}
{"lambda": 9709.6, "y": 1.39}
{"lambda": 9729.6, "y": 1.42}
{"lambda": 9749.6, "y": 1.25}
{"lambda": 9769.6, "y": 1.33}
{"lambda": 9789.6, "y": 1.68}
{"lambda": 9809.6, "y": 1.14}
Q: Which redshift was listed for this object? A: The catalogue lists 0.274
